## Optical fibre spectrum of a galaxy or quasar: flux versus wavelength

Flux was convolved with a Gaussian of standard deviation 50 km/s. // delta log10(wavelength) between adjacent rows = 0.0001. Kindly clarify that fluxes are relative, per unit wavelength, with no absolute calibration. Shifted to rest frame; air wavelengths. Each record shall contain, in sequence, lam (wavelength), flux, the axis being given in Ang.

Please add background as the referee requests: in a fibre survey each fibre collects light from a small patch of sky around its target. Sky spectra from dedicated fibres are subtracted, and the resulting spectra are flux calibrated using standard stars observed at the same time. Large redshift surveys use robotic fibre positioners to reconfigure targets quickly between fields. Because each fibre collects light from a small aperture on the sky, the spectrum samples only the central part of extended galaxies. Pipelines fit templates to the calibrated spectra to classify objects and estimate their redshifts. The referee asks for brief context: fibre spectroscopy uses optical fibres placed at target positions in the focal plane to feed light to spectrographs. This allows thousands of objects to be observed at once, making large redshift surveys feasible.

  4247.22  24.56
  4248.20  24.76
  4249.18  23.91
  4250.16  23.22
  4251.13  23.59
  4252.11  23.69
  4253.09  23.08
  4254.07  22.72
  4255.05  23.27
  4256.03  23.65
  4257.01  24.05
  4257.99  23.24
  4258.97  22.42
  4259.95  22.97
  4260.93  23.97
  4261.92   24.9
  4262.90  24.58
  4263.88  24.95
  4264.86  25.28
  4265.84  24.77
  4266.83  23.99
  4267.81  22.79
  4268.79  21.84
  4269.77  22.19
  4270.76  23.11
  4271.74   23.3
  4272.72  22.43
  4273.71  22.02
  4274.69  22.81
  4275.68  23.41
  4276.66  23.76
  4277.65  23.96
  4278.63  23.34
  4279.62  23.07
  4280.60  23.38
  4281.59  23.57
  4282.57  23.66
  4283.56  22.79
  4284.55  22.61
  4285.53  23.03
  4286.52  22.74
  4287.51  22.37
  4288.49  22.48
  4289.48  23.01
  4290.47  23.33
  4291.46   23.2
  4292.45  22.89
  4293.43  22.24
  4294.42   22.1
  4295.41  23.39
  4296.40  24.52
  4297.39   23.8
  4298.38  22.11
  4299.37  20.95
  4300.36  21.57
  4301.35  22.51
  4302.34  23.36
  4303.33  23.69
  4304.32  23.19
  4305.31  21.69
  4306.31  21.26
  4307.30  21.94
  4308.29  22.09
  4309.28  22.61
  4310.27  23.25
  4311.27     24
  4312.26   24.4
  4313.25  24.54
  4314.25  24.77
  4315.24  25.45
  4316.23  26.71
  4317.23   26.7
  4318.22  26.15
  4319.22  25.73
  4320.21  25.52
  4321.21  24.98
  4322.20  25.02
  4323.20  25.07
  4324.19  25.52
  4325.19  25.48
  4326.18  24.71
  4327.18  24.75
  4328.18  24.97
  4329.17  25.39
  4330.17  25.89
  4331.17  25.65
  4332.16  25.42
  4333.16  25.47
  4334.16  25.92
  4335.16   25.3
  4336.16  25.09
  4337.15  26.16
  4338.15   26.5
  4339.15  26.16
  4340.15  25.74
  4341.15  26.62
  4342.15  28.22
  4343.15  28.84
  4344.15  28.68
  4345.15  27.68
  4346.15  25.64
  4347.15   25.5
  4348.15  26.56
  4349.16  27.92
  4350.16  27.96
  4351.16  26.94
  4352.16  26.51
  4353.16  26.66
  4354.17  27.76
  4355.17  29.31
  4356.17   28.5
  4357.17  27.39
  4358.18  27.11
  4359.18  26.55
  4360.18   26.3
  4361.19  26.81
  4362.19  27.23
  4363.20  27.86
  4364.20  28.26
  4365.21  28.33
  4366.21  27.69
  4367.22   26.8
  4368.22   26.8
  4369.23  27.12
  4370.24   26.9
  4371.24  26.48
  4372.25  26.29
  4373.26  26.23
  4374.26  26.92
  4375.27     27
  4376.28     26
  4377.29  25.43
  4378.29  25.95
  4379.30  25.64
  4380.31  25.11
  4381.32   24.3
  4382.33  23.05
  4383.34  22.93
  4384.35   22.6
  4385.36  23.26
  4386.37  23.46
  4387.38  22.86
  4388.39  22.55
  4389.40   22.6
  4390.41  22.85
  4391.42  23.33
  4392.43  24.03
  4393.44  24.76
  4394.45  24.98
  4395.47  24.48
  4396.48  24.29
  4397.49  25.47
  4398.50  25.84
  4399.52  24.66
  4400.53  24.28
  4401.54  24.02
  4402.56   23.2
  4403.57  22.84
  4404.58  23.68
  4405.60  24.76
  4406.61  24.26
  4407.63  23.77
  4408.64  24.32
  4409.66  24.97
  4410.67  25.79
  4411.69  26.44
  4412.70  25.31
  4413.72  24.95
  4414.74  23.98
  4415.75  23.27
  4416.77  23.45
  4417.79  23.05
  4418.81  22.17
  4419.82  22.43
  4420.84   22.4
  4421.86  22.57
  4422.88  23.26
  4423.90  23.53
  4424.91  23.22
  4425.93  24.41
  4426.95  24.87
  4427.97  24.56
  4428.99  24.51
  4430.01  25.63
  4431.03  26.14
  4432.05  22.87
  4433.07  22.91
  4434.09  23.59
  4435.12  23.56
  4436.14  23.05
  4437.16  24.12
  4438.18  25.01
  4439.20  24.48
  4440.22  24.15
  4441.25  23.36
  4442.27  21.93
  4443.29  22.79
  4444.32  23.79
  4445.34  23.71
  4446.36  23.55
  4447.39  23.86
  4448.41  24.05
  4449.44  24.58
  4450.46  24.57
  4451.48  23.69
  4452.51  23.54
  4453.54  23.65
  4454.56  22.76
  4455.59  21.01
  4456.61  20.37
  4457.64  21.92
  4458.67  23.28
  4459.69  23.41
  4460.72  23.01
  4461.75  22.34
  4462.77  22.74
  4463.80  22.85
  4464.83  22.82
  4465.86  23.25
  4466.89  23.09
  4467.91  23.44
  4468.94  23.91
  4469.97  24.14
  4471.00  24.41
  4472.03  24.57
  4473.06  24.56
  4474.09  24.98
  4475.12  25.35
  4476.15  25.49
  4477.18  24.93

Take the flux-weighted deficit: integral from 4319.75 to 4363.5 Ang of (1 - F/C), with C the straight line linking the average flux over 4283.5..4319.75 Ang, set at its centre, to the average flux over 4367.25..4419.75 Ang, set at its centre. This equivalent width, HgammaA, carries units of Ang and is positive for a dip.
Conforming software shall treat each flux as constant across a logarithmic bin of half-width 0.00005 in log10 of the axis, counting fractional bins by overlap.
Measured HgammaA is -4.7 Ang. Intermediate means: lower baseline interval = 23.3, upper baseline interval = 24.6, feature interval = 26.4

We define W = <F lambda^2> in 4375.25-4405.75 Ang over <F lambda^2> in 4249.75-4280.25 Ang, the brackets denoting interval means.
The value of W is 1.09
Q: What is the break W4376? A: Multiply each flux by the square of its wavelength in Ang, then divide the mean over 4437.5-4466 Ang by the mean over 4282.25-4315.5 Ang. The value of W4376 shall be 1.1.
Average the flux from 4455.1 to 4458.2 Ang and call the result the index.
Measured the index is 21.1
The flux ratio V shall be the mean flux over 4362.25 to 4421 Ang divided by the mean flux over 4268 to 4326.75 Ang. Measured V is 1.1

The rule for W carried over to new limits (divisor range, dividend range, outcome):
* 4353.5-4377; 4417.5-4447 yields 0.90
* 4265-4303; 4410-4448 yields 1.11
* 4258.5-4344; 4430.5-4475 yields 1.05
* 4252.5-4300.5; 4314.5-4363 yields 1.17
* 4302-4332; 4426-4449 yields 1.03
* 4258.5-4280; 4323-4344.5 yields 1.14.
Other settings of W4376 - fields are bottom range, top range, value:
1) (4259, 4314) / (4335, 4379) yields 1.20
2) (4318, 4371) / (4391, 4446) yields 0.94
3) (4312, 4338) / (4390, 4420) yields 0.99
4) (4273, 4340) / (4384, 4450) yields 1.05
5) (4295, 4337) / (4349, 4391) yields 1.10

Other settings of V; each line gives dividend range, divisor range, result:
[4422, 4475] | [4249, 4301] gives 1.02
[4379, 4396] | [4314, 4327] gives 0.93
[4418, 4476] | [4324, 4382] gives 0.89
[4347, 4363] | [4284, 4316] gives 1.18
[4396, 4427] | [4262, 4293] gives 1.03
